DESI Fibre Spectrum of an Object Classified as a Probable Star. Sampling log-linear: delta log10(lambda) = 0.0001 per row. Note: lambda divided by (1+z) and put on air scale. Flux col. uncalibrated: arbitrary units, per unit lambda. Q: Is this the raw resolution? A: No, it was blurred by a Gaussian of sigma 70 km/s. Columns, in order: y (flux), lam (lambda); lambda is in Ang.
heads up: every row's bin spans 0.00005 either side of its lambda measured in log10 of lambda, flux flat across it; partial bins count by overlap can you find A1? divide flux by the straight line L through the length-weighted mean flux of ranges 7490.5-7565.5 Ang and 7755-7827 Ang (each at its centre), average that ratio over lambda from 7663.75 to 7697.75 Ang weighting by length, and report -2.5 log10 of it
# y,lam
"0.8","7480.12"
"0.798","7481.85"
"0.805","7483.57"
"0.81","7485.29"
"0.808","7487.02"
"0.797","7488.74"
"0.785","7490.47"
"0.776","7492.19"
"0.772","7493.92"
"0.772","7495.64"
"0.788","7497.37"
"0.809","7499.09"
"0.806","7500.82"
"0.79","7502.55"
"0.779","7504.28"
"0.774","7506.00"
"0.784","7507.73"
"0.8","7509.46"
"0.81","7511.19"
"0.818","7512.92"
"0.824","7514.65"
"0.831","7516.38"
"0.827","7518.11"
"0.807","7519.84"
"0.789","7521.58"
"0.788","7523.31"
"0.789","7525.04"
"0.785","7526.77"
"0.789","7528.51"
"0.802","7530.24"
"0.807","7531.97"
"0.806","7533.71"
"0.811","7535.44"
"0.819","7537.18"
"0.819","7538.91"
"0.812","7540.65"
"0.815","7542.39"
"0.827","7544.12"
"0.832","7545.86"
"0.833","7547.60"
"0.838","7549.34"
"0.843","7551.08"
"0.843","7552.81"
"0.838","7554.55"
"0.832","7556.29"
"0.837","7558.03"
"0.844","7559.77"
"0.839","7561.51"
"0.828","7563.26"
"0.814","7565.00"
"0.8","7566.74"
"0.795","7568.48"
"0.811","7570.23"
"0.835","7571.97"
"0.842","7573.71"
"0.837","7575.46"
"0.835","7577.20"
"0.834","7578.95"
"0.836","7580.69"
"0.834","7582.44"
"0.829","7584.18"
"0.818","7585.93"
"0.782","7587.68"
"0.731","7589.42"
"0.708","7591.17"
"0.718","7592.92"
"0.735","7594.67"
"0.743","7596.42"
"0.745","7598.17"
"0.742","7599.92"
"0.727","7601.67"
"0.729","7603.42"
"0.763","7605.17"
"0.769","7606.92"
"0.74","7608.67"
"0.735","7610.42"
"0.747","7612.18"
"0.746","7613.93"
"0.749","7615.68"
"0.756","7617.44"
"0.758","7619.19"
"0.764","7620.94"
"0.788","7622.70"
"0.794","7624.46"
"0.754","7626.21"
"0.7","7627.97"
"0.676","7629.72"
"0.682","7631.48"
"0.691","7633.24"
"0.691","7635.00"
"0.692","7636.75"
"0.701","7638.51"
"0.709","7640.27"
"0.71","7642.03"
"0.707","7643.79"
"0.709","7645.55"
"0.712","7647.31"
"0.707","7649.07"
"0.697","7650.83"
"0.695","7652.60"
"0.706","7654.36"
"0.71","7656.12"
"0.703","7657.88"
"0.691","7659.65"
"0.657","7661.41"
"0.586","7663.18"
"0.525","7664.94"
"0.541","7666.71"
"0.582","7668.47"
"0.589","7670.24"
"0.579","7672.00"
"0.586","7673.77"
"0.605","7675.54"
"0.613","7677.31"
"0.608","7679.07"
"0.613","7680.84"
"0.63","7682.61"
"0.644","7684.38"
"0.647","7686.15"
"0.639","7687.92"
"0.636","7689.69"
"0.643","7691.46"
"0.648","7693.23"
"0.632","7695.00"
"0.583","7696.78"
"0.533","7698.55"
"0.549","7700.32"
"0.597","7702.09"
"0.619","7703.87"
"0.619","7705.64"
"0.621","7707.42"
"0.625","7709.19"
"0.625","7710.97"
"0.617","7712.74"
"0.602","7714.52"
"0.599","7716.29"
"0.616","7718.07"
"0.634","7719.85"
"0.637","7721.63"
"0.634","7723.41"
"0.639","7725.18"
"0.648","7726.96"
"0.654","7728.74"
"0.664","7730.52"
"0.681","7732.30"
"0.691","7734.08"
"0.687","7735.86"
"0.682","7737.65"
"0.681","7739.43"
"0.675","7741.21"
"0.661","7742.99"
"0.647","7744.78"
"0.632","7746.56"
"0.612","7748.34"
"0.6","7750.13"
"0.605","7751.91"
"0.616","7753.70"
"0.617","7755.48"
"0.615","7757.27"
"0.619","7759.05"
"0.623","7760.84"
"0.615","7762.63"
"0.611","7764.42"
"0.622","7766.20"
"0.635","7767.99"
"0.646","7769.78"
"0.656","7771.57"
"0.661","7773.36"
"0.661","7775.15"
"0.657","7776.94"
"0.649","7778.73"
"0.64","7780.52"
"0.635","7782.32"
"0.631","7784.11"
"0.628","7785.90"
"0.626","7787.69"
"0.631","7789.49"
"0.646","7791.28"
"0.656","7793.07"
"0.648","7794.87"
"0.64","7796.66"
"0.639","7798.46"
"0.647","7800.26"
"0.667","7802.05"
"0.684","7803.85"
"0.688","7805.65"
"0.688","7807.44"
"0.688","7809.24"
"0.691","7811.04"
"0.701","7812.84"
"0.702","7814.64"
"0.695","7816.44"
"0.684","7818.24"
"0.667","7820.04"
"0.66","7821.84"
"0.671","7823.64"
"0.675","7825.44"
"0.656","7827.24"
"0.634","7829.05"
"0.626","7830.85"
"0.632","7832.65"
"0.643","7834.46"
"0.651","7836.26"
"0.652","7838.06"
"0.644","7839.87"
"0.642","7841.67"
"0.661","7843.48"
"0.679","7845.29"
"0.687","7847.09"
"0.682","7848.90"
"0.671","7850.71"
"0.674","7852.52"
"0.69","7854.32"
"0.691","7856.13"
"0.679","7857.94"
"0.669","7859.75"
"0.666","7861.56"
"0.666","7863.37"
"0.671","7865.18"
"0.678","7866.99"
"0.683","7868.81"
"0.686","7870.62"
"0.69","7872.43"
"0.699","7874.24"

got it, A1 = 0.18 mag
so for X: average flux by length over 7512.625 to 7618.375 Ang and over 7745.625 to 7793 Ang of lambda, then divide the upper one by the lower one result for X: 0.79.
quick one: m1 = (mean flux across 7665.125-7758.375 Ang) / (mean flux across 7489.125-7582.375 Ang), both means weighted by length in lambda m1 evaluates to 0.8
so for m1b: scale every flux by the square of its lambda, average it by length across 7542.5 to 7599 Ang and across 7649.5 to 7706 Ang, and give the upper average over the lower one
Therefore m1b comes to 0.79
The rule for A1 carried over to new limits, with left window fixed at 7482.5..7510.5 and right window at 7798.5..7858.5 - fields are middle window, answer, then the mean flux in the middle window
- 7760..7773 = 0.10 mag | 0.631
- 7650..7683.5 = 0.16 mag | 0.627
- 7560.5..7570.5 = -0.07 mag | 0.814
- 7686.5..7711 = 0.17 mag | 0.612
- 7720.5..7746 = 0.07 mag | 0.662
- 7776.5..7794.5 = 0.07 mag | 0.64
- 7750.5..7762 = 0.13 mag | 0.615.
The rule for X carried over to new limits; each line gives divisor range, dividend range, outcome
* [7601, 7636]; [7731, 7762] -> 0.87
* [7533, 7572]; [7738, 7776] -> 0.77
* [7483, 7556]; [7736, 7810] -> 0.80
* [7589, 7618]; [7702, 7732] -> 0.85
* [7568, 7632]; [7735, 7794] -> 0.83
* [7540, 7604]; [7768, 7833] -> 0.82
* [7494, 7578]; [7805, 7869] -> 0.82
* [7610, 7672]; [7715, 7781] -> 0.92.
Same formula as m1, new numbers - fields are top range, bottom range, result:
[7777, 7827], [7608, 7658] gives 0.92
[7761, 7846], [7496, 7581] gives 0.80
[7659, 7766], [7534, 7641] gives 0.80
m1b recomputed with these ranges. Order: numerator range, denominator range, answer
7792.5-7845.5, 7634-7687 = 1.06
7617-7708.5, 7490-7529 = 0.86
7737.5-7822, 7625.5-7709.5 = 1.04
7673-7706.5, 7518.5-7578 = 0.78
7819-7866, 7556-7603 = 0.89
